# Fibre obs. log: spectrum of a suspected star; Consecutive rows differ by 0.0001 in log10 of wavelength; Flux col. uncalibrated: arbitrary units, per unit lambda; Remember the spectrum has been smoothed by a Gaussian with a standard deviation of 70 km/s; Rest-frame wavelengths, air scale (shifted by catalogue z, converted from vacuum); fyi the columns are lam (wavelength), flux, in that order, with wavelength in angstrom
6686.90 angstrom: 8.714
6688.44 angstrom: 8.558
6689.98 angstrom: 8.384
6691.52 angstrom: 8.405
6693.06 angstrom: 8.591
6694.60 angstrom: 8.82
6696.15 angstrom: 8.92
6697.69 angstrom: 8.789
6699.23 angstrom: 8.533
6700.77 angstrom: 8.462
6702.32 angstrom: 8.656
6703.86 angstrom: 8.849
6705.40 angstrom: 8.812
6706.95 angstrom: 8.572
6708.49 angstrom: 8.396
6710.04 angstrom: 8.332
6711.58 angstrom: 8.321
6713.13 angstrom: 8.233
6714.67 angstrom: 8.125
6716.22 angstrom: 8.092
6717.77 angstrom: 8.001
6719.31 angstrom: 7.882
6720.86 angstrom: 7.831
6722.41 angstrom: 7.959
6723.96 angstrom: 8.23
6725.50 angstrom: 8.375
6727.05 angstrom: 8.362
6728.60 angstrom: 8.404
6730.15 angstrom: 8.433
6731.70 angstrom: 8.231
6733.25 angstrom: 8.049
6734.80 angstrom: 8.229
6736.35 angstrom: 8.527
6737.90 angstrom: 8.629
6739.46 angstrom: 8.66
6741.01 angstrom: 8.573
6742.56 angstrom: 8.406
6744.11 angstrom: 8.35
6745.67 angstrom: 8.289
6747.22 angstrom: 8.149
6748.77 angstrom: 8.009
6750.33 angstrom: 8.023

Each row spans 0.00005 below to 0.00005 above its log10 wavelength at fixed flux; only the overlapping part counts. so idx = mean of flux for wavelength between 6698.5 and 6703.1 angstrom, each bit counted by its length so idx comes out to 8.55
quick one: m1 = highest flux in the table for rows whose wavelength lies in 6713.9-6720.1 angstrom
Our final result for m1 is 8.125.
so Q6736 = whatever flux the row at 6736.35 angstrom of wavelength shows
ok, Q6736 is 8.527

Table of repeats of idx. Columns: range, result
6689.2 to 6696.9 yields 8.62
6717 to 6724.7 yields 7.98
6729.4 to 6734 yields 8.24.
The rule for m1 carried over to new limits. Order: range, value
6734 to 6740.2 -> 8.66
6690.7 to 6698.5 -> 8.92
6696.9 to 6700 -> 8.789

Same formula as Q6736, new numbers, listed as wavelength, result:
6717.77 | 8.001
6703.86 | 8.849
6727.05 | 8.362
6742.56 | 8.406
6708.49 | 8.396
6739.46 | 8.66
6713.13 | 8.233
